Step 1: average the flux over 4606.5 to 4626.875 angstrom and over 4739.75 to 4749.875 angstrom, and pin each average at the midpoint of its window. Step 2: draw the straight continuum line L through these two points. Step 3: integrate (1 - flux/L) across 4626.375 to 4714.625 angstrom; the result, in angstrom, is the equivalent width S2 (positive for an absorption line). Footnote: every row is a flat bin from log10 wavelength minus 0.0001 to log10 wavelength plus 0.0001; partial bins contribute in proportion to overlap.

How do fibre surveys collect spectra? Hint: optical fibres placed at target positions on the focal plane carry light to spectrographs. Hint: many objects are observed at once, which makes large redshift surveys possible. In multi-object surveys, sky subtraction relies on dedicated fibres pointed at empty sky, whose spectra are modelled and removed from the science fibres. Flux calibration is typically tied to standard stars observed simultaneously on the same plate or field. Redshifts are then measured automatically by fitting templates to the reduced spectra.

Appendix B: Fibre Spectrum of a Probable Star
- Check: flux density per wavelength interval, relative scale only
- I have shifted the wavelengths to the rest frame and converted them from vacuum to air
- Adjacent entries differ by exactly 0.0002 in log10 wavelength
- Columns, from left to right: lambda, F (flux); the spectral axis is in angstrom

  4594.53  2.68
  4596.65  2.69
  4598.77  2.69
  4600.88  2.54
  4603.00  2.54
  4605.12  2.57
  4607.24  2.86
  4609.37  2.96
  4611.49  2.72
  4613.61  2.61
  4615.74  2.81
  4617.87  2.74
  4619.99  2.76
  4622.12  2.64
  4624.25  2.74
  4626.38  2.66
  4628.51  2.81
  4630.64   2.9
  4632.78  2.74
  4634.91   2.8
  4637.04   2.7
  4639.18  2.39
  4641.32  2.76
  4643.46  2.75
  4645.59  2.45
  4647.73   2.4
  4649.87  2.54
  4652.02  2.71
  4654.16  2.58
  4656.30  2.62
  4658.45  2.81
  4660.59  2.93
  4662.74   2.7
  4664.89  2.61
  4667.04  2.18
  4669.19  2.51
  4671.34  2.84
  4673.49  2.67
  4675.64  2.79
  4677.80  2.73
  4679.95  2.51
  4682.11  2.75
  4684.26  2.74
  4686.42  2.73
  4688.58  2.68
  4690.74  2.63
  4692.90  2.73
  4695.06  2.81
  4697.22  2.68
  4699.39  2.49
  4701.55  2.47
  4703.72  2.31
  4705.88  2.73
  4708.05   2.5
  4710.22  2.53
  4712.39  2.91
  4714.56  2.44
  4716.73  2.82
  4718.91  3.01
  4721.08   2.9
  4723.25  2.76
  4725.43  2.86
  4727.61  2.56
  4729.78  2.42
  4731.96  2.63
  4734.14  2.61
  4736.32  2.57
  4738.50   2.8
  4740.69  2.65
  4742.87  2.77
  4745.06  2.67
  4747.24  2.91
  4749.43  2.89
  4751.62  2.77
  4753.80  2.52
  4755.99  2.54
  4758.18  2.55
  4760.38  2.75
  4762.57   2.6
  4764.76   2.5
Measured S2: 3.5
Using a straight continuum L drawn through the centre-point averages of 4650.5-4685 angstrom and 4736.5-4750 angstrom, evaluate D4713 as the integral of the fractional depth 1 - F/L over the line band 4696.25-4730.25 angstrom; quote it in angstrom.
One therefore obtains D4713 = 0.9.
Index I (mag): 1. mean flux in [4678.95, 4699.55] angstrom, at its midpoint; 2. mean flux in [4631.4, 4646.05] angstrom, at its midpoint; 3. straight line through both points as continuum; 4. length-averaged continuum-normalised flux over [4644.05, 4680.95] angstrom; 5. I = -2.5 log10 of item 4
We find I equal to 0.021 mag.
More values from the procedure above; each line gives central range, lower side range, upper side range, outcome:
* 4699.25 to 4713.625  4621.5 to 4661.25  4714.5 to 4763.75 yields 0.05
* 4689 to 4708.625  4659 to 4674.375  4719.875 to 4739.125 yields 0.02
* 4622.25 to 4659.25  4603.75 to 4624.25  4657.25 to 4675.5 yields 0.01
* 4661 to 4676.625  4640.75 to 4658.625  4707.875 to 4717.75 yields 0.00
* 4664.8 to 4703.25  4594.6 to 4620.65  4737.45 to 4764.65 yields 0.03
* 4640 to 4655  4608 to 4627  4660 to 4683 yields 0.04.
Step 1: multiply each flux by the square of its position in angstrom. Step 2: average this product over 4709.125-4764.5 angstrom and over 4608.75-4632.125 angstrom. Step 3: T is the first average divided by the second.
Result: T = 1.03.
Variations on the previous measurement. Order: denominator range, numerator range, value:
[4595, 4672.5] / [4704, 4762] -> 1.05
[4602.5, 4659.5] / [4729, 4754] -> 1.05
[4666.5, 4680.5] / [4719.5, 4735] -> 1.05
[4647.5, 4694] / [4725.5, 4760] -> 1.03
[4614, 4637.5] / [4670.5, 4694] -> 1.01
